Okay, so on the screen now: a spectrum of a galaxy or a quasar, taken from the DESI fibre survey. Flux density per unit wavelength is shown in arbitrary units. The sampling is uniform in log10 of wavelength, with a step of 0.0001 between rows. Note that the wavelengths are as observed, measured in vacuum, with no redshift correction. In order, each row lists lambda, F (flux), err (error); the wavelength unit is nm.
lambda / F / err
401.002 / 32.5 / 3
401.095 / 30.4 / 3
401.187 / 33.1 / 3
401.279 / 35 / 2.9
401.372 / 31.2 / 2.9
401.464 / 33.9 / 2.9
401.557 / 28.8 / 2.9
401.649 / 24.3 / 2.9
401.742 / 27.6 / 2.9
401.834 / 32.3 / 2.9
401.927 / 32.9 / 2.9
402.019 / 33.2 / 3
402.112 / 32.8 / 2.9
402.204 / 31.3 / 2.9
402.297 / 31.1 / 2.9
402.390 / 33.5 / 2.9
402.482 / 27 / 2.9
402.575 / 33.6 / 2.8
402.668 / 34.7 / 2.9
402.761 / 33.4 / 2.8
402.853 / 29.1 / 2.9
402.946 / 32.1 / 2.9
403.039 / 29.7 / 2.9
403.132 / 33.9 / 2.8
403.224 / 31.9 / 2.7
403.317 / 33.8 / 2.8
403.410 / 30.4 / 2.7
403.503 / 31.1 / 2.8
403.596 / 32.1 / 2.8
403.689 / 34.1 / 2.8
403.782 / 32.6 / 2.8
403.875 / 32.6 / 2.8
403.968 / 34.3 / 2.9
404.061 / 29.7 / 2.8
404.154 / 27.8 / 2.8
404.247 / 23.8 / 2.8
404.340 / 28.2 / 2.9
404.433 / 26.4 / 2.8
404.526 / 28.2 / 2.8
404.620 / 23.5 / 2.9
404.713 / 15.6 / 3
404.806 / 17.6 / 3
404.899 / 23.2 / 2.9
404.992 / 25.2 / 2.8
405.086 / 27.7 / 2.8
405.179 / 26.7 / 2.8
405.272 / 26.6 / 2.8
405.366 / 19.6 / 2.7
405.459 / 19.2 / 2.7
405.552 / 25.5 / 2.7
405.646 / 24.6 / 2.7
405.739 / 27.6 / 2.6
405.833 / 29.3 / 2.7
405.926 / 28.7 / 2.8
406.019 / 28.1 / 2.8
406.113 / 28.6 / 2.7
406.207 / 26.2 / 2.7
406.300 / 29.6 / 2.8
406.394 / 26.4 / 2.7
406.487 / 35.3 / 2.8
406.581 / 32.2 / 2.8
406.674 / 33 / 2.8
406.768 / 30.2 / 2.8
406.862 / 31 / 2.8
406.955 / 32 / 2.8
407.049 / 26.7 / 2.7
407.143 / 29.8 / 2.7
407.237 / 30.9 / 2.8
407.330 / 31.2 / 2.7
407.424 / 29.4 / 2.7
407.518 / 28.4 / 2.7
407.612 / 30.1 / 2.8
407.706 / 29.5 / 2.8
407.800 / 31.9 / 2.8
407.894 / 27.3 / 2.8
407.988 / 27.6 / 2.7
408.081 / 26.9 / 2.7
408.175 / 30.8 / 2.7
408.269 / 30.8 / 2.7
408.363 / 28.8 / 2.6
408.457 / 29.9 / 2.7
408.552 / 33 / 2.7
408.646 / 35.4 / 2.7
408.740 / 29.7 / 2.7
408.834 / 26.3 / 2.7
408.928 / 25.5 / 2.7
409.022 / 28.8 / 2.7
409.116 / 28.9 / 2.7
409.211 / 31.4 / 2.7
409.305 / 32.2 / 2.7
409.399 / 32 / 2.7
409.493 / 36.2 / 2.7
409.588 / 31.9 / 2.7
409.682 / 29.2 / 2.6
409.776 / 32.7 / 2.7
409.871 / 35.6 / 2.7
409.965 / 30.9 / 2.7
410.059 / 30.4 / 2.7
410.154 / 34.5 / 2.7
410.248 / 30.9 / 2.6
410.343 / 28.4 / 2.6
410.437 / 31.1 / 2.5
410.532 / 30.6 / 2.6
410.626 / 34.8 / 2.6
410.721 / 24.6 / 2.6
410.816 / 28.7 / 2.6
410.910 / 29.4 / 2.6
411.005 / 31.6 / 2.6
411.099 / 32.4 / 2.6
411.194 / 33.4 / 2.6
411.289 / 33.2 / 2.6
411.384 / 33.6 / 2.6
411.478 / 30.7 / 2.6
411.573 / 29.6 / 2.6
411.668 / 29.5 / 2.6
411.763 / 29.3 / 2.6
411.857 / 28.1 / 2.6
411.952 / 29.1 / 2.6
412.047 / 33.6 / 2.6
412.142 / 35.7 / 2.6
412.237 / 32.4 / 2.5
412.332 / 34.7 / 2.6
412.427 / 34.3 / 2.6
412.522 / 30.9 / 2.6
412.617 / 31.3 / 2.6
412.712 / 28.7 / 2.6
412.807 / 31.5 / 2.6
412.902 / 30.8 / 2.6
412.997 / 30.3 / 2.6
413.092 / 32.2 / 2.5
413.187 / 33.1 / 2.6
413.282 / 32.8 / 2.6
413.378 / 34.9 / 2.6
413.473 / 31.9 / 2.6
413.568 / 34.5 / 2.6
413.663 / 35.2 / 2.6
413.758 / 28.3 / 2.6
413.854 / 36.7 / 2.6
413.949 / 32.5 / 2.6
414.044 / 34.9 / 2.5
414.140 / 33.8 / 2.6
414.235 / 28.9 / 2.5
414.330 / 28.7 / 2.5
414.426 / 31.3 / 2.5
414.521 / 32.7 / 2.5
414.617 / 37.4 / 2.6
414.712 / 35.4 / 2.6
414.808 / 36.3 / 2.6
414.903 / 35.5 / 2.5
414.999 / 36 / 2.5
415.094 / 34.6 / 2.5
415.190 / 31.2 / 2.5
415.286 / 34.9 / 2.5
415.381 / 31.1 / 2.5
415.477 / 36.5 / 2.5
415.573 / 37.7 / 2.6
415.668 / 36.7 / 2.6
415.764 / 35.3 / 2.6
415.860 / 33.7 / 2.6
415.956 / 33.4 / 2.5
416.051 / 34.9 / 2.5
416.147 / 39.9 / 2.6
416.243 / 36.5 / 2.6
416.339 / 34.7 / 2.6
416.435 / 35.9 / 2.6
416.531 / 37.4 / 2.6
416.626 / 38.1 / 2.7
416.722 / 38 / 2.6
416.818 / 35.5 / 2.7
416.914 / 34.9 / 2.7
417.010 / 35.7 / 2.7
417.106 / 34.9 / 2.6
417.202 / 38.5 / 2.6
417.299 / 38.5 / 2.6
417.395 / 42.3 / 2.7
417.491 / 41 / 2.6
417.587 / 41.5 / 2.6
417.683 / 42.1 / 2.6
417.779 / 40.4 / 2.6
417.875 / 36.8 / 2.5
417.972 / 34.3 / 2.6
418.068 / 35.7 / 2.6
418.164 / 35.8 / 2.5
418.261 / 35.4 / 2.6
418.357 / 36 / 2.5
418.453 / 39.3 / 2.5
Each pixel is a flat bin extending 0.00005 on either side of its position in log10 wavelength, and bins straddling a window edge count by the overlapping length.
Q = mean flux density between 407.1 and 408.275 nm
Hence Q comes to 29.6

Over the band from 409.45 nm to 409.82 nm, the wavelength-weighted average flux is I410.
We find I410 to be 32.5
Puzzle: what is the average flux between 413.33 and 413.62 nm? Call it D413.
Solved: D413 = 33.8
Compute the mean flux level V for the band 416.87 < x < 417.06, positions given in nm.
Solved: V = 35.3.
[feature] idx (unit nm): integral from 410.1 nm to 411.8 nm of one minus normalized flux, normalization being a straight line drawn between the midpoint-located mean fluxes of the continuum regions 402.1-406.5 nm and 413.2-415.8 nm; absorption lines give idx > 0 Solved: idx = 0.06 nm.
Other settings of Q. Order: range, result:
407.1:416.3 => 32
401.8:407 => 29.1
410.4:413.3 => 31.3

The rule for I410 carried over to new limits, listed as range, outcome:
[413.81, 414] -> 34.7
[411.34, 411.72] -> 30.8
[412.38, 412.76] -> 31.3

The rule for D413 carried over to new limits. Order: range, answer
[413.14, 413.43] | 33.5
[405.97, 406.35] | 28.1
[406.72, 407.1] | 29.9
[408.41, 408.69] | 32.6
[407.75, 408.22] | 28.9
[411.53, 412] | 29.1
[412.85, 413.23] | 31.6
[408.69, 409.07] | 27.7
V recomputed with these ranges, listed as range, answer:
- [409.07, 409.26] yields 30.1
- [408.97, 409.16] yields 28.8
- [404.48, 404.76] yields 22.4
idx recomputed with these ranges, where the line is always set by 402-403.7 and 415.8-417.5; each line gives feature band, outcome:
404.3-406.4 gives 0.483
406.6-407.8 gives 0.114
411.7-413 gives 0.139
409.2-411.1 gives 0.172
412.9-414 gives 0.087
